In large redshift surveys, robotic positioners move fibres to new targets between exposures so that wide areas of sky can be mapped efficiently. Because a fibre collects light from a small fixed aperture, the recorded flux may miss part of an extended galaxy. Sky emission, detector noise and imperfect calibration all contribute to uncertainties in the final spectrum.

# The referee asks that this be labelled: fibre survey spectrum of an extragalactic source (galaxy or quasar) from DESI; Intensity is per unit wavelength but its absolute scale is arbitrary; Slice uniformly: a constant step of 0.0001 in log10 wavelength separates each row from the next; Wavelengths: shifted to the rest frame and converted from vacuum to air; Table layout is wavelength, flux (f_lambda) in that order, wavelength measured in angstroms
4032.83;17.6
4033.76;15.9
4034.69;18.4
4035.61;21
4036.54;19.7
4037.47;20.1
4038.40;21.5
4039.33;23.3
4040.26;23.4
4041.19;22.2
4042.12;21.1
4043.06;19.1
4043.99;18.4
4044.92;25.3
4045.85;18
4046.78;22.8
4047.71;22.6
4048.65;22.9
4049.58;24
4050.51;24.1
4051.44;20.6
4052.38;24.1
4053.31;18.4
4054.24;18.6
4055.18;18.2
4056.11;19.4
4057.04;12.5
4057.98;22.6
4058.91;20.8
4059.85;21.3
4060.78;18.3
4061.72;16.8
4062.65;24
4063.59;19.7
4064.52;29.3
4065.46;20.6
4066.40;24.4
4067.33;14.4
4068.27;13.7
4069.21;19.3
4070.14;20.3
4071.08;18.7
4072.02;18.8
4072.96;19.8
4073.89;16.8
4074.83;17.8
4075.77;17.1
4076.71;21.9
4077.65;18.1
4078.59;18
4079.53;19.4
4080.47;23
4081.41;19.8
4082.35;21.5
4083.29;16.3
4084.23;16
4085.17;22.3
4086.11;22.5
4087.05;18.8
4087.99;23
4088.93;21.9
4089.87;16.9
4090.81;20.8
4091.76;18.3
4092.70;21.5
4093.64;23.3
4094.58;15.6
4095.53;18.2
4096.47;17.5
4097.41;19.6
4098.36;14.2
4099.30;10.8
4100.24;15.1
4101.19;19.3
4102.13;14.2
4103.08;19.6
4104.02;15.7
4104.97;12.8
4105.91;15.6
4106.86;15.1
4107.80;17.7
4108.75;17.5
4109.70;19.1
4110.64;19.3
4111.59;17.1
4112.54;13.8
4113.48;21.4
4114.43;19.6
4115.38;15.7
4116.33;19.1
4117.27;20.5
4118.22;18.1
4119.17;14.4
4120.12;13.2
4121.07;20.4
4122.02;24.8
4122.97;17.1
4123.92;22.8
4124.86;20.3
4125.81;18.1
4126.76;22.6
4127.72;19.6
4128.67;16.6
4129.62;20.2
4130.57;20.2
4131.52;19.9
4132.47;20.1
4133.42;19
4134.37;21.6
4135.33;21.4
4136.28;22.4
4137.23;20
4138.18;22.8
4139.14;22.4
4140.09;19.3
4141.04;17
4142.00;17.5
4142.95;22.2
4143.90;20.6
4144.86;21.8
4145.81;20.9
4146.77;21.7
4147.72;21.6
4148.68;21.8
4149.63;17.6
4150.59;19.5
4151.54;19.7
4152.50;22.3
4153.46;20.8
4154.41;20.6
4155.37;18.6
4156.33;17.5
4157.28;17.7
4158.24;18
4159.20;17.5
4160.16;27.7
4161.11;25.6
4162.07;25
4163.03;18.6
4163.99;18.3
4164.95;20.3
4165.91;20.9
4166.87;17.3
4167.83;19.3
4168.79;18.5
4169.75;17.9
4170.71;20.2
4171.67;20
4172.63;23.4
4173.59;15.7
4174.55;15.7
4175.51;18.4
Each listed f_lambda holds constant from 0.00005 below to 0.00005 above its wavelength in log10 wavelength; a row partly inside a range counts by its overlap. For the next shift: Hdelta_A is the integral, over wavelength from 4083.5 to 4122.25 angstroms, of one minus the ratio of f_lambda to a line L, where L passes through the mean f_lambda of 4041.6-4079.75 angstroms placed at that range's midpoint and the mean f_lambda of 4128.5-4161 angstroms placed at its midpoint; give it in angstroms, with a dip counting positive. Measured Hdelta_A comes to 4.2 angstroms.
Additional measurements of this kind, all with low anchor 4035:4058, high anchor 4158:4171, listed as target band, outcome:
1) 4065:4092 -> 1.9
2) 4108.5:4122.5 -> 1.6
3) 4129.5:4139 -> -0.1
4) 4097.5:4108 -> 2.6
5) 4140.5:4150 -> 0.1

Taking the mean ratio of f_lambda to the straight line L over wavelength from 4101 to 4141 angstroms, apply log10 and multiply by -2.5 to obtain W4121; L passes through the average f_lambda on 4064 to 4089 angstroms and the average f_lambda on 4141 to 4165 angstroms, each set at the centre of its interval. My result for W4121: 0.08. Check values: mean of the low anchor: 19.7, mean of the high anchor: 20.5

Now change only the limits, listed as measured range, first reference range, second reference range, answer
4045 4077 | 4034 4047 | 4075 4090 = 0.014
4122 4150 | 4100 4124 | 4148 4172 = -0.088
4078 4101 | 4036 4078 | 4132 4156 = 0.081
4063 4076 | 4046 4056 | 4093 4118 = 0.034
